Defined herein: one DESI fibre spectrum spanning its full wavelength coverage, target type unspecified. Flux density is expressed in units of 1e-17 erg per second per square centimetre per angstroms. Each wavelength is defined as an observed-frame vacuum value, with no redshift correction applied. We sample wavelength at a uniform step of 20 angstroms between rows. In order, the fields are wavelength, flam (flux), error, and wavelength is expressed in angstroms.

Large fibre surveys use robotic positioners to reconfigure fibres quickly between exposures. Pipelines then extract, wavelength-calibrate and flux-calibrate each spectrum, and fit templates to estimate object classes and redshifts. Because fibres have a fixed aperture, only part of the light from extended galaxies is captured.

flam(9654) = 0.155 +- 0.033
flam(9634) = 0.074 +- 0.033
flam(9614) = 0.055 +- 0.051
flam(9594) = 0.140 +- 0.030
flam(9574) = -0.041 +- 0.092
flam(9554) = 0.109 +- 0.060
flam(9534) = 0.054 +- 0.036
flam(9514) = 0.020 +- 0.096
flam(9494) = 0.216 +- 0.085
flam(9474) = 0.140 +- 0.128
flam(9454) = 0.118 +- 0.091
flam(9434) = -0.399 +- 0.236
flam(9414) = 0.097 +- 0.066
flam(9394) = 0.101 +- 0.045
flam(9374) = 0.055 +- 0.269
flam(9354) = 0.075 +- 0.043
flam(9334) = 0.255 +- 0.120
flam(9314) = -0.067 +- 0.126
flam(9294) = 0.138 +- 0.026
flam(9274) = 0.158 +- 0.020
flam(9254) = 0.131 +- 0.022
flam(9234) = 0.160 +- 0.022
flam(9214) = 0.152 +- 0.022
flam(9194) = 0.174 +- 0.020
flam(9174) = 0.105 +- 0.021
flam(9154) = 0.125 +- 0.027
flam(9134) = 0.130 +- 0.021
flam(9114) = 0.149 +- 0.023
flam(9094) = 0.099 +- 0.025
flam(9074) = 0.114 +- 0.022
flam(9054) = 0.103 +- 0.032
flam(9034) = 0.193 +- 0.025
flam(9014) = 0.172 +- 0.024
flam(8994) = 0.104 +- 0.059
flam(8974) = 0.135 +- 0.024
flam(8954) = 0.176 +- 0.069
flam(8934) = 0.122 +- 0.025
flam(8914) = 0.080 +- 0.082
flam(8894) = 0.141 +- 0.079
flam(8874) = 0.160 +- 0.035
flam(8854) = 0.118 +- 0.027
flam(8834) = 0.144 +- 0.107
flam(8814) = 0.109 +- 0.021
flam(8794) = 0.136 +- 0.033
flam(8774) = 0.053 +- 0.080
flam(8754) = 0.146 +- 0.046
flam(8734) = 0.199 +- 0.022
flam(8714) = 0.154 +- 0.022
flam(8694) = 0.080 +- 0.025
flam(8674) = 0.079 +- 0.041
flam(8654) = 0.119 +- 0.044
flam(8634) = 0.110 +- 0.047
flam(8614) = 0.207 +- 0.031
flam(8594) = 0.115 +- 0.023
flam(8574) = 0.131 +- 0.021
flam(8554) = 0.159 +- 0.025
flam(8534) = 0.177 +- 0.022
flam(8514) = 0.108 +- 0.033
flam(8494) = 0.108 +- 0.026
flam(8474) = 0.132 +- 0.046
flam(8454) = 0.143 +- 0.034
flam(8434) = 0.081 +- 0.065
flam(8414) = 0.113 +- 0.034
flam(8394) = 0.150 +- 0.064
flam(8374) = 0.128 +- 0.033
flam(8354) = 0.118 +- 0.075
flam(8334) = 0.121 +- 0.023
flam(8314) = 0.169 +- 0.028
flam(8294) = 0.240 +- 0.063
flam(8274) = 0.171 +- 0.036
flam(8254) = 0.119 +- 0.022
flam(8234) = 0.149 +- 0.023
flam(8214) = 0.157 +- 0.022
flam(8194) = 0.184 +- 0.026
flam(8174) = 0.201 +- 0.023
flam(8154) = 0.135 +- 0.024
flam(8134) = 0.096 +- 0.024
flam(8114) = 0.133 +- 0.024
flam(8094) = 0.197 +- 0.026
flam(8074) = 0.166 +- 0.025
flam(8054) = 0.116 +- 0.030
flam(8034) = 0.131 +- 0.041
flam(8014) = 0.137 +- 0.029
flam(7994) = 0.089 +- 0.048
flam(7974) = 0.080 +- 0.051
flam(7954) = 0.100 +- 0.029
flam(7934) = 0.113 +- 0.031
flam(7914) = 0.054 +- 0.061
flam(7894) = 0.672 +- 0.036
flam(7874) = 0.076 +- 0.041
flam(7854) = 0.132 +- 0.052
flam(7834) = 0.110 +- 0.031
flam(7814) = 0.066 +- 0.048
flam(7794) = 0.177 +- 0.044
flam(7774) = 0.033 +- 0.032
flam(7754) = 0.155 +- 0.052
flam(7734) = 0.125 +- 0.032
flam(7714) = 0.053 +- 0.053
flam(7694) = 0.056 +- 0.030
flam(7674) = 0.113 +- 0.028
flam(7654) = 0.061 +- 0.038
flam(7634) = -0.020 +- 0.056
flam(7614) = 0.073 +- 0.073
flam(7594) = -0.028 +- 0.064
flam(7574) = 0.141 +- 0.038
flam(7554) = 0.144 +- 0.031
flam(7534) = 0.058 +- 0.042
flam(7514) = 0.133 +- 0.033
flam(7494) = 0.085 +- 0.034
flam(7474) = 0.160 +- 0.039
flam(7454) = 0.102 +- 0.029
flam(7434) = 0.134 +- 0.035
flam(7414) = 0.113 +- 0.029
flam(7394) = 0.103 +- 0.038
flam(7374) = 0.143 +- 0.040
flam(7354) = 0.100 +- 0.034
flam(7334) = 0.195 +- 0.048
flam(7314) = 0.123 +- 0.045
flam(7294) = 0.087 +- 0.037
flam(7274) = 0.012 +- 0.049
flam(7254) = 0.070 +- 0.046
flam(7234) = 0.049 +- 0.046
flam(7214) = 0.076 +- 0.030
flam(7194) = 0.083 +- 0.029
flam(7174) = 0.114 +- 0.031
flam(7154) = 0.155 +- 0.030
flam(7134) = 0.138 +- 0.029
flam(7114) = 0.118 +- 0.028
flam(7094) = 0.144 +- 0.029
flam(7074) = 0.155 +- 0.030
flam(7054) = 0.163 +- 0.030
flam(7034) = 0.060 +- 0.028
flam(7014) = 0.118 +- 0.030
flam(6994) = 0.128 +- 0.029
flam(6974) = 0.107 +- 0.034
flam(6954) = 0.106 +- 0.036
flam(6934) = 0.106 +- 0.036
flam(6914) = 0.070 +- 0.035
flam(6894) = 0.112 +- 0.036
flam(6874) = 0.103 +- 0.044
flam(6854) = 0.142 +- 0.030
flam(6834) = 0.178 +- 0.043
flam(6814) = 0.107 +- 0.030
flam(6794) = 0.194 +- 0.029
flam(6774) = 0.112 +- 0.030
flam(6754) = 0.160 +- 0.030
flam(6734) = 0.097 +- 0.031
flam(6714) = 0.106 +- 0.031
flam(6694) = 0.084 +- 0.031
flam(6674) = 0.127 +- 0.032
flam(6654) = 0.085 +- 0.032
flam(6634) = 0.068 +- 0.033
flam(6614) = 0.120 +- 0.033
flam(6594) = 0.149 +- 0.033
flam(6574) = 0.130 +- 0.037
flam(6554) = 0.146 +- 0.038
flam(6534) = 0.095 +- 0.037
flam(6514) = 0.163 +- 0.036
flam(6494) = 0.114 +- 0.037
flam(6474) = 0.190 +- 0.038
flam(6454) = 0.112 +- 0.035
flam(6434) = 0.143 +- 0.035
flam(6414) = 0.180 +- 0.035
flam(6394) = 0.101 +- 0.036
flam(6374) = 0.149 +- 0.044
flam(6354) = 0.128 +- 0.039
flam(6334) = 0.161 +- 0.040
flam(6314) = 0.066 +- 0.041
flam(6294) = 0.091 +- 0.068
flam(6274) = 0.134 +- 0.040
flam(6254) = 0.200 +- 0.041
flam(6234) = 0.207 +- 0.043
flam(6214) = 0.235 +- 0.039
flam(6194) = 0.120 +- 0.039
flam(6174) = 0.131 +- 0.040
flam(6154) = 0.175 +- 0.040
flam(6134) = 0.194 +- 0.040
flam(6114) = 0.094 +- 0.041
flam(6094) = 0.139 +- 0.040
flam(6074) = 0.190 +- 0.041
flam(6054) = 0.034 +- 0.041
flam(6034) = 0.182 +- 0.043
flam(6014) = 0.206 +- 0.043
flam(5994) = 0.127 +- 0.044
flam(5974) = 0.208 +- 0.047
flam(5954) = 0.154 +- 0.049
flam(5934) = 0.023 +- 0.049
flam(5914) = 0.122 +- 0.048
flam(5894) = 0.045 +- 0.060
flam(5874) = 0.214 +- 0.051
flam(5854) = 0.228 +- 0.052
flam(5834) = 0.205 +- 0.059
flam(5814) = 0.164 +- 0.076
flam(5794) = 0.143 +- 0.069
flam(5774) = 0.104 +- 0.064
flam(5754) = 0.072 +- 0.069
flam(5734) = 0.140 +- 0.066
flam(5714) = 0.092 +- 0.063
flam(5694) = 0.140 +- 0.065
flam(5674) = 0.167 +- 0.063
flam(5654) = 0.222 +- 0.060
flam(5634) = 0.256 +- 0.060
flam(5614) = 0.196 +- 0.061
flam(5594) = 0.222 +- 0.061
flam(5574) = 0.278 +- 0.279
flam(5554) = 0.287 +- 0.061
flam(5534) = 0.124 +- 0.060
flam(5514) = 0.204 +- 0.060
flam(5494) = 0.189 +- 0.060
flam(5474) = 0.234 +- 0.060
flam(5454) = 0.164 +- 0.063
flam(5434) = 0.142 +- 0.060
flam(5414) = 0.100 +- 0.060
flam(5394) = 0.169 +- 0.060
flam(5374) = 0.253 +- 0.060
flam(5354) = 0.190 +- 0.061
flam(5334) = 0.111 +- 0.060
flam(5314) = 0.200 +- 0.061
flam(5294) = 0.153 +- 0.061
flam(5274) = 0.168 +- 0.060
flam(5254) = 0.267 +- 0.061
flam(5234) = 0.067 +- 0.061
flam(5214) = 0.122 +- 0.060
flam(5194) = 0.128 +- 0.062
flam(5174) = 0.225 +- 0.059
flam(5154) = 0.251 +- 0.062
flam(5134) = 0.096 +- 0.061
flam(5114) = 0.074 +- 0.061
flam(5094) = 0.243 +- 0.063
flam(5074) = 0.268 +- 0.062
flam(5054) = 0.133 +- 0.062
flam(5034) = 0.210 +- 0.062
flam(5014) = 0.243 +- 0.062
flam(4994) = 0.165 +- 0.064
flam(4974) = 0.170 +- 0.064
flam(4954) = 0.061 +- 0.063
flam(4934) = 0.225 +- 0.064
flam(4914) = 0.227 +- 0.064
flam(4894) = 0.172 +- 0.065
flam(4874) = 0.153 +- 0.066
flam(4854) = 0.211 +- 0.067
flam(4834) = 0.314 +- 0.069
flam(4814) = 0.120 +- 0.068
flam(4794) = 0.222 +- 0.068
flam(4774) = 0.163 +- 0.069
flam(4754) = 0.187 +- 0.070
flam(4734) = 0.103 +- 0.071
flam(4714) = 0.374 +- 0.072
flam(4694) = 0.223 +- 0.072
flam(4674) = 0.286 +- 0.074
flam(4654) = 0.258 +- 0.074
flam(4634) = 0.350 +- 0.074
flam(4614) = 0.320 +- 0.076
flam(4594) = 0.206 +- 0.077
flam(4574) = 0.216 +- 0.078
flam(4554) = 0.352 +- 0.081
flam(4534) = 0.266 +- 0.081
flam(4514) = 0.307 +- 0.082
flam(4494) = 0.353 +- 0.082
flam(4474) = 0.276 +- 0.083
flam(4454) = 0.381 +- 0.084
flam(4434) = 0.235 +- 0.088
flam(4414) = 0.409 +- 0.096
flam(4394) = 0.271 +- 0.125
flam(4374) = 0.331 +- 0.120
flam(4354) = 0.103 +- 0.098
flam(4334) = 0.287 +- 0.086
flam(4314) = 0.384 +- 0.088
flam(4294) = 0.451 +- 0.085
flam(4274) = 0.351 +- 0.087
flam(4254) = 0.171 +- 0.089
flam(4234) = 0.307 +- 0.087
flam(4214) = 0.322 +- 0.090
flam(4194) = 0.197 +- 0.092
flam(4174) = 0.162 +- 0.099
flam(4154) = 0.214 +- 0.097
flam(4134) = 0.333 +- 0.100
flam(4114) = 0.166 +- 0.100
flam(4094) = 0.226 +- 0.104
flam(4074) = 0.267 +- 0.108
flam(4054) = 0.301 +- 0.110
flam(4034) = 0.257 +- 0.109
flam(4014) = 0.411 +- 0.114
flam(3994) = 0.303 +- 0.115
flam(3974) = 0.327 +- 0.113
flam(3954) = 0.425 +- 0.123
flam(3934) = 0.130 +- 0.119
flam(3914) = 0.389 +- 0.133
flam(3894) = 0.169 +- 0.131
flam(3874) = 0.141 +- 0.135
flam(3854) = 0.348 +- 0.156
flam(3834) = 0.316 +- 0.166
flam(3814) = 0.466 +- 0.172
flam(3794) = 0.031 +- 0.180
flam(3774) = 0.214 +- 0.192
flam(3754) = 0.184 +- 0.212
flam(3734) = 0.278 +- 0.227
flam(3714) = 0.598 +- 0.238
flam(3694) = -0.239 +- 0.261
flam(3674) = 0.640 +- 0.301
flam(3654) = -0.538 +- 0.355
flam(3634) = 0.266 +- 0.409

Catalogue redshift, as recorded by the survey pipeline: 1.117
